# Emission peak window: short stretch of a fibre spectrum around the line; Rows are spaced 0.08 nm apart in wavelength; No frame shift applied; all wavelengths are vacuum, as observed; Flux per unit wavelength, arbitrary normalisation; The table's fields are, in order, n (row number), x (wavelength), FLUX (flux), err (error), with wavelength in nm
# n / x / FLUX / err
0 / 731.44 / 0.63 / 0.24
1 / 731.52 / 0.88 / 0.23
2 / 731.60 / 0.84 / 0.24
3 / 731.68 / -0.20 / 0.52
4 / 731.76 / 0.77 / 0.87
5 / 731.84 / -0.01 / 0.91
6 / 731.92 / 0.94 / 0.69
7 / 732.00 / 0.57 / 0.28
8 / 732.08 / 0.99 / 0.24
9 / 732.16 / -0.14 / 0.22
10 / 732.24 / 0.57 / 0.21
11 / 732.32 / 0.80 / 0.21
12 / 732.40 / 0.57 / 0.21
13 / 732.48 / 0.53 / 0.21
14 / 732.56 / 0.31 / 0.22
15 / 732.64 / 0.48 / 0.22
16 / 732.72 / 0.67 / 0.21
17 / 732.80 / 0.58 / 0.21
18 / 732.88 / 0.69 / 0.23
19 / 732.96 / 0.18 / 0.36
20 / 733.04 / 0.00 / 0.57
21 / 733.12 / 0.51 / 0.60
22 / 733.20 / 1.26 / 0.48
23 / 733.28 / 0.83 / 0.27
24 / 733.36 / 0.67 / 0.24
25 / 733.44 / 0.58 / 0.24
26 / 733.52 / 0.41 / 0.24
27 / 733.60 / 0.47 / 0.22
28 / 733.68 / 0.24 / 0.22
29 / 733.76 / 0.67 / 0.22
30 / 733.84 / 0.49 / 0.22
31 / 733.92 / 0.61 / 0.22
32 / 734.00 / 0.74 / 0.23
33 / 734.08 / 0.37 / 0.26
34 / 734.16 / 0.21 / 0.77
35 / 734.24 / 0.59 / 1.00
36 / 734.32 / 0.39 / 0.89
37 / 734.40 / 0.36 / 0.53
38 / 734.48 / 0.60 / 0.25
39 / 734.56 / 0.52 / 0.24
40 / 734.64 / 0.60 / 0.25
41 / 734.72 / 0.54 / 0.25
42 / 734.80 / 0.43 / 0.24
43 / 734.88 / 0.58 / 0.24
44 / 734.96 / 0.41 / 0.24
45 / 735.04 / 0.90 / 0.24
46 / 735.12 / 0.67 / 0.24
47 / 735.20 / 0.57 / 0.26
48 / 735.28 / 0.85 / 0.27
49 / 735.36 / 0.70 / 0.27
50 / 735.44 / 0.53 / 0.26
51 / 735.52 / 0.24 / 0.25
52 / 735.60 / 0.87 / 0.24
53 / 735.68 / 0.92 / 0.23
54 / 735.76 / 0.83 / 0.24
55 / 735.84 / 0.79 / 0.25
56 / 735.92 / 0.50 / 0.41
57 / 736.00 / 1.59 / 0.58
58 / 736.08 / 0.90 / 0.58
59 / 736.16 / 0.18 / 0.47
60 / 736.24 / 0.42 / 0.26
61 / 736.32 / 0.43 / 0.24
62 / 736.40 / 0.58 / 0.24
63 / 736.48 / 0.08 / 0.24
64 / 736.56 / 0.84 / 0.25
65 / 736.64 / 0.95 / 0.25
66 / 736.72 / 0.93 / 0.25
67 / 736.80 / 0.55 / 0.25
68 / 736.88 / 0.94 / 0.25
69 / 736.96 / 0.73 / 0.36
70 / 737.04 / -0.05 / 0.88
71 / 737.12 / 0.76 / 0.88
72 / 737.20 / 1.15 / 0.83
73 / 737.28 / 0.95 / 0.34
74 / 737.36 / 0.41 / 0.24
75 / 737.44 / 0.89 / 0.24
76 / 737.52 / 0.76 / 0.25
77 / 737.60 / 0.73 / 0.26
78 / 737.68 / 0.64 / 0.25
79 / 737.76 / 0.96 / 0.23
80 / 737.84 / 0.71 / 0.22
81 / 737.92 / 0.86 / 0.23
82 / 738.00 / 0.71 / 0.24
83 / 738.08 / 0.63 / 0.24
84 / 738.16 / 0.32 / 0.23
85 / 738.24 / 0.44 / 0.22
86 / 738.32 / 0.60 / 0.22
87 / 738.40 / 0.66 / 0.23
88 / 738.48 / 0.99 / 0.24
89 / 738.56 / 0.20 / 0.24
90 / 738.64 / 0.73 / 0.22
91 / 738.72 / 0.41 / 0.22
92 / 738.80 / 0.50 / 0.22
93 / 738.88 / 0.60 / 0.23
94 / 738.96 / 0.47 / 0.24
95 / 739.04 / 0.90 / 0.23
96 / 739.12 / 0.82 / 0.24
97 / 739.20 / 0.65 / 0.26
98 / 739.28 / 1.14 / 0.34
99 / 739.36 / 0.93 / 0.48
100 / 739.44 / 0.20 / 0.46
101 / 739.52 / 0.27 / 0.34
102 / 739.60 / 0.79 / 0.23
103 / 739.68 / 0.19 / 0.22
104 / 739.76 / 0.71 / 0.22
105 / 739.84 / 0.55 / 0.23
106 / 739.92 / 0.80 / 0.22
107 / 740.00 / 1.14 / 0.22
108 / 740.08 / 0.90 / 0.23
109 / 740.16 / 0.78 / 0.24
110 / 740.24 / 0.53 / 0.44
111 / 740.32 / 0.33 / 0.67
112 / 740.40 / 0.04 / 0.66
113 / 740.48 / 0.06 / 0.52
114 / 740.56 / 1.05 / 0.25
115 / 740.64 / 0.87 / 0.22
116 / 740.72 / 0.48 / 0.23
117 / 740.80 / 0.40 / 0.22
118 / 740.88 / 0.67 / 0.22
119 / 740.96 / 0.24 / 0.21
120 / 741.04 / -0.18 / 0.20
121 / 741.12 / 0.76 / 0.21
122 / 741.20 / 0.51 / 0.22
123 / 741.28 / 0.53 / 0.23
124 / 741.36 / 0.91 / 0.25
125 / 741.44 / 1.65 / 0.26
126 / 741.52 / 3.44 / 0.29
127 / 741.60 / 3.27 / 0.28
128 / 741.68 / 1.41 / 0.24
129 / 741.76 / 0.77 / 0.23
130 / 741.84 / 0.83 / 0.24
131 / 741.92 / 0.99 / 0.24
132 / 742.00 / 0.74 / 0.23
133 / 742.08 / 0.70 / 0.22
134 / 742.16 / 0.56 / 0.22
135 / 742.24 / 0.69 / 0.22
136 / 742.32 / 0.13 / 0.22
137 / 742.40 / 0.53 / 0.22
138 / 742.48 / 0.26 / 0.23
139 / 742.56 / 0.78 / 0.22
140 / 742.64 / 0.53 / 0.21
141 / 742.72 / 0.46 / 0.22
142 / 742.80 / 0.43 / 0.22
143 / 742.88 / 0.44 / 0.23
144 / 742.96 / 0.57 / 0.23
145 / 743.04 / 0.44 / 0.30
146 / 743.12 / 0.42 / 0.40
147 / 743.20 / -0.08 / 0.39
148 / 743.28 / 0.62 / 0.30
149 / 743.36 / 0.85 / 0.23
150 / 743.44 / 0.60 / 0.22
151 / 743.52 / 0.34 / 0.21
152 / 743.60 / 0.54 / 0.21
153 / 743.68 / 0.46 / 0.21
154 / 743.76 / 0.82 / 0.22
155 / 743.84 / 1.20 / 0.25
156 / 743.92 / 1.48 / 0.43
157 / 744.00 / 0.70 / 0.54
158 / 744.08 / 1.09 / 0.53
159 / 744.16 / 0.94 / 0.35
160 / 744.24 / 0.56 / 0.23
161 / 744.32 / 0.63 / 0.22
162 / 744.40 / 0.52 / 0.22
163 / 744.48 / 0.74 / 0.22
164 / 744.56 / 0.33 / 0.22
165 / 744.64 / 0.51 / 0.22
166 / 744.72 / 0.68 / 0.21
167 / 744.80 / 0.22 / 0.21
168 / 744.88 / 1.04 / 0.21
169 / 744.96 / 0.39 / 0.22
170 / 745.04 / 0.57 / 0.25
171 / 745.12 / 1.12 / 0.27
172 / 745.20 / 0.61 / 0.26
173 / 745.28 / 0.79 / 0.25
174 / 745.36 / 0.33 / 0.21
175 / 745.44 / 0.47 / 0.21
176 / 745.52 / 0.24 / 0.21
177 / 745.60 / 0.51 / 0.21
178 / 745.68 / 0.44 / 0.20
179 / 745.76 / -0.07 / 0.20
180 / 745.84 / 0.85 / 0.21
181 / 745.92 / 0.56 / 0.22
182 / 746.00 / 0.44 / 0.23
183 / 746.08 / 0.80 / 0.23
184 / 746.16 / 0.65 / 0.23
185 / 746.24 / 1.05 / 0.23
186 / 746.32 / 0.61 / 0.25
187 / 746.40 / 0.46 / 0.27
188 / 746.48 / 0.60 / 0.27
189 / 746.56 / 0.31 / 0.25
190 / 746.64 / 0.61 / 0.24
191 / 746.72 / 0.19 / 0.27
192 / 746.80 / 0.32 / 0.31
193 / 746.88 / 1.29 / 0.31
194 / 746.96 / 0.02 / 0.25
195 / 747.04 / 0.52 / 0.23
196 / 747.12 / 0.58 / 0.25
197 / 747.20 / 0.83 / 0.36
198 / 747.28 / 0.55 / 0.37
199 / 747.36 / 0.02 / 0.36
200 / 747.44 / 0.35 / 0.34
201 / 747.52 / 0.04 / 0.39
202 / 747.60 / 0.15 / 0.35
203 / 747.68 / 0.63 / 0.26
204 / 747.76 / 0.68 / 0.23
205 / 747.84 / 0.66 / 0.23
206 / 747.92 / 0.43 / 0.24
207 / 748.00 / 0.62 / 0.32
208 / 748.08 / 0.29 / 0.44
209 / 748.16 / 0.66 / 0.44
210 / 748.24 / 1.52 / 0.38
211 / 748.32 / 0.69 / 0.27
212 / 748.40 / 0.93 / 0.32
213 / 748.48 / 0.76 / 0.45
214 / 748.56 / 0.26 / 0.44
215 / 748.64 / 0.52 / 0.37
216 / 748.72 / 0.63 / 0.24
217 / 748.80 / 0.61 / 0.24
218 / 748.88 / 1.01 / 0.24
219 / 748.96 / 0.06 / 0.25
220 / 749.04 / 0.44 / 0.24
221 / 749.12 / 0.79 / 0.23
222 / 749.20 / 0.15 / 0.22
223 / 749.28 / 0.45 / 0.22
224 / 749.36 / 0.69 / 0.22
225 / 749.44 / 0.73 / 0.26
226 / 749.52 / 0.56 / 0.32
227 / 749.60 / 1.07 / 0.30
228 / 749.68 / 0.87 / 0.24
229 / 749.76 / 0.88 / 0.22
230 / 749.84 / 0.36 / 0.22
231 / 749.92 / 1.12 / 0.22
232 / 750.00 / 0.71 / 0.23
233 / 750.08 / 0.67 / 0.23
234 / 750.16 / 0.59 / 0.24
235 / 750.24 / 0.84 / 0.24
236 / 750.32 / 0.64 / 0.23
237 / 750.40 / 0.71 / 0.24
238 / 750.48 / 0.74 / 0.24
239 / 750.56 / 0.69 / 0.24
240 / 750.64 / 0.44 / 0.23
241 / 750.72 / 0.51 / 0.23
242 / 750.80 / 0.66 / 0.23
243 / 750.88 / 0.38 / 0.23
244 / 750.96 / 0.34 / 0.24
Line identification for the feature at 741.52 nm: H-alpha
